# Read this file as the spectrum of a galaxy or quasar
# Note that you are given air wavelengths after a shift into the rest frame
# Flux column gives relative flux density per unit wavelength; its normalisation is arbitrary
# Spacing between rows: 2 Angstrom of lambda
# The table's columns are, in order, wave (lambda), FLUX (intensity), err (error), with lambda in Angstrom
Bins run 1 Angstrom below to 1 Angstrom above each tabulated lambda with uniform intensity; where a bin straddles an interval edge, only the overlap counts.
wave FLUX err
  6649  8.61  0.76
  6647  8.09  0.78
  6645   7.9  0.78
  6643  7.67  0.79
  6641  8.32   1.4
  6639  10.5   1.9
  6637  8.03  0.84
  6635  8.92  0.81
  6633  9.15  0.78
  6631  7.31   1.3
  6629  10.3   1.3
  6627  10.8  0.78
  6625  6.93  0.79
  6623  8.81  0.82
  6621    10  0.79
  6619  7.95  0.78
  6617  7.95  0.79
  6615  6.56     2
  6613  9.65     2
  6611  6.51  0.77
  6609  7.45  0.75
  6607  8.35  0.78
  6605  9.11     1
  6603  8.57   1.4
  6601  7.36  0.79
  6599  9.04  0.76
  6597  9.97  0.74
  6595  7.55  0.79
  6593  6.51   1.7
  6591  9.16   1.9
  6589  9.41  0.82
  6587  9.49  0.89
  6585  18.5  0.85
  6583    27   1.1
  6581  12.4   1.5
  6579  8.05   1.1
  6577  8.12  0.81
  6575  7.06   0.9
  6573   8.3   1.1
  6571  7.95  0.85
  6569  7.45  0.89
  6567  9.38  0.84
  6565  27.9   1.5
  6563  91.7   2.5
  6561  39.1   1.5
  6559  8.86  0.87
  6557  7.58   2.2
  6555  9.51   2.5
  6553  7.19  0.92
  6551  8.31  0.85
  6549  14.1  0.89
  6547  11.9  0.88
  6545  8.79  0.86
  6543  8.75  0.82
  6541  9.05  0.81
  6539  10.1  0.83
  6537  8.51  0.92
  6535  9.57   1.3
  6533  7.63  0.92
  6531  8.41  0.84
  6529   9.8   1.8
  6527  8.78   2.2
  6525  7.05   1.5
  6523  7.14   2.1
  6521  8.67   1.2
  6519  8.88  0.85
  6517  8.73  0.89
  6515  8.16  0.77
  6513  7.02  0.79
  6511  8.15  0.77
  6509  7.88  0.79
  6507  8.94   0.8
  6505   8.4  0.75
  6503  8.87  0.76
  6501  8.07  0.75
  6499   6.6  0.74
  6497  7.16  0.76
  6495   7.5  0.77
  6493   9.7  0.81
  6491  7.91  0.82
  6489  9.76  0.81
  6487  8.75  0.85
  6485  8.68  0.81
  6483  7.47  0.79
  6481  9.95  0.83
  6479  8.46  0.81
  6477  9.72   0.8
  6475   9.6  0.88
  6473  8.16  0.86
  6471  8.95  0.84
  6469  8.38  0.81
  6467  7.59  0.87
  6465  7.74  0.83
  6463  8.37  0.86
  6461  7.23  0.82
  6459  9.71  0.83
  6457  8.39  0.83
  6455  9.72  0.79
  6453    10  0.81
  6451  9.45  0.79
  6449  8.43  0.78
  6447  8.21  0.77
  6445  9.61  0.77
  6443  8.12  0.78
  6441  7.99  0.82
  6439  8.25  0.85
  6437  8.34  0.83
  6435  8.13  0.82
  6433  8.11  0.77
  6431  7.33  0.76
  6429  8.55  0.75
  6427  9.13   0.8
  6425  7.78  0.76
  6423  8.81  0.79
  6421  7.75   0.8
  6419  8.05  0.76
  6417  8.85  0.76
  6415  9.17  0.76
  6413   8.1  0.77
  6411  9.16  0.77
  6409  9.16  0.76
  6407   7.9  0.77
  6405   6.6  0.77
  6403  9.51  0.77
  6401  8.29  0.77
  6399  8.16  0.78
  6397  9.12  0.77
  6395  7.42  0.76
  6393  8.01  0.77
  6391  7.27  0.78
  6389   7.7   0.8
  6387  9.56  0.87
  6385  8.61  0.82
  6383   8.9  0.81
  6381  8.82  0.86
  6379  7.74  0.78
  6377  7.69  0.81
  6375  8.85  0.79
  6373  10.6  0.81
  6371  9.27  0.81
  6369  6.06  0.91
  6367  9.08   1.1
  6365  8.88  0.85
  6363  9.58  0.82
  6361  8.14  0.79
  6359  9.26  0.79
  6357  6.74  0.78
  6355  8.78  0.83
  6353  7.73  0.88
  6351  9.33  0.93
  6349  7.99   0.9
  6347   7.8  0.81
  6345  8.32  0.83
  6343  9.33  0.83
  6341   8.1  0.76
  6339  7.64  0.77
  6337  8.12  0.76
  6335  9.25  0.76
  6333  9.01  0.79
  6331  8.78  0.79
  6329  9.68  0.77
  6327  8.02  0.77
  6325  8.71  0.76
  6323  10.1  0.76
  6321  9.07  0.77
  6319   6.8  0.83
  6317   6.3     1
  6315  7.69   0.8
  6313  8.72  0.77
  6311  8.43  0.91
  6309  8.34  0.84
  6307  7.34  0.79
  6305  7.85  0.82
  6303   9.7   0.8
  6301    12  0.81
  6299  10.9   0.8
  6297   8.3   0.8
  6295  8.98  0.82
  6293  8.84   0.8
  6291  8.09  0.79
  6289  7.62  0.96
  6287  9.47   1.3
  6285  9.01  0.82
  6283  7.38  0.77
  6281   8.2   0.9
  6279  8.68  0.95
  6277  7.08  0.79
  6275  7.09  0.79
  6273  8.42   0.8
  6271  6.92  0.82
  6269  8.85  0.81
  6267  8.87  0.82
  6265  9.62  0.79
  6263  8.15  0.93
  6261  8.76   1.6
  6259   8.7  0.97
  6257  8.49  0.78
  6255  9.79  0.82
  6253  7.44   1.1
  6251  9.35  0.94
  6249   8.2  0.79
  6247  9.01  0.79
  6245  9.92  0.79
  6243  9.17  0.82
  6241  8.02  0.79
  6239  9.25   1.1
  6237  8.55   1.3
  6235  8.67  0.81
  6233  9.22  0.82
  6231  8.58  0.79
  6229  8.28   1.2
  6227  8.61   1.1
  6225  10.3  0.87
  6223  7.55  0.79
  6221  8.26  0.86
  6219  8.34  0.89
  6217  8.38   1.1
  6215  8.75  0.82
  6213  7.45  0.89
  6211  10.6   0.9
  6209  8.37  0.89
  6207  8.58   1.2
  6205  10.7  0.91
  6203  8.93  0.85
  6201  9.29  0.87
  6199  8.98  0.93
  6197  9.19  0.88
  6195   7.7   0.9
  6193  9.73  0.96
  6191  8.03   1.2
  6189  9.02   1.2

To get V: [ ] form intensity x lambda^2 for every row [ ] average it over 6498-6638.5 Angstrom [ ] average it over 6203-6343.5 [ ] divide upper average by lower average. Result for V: 1.38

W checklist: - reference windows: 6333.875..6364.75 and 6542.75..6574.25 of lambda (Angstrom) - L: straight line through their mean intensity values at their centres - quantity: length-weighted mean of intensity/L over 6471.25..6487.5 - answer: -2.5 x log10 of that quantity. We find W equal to 0.50 mag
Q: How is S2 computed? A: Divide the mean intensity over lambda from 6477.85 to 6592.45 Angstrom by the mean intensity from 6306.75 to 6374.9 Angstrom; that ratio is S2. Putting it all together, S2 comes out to 1.36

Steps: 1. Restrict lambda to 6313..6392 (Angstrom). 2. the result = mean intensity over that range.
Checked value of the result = 8.45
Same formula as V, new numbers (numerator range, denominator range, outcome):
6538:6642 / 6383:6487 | 1.46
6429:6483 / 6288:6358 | 1.05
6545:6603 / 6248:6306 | 1.82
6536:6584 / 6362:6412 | 1.90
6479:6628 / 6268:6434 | 1.36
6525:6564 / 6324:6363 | 1.88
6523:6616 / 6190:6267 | 1.53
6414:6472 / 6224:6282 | 1.04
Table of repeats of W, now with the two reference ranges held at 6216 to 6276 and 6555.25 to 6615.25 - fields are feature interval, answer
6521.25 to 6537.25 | 0.477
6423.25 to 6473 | 0.352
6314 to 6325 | 0.208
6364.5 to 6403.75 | 0.259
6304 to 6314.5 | 0.182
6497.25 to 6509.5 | 0.481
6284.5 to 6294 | 0.085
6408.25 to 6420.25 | 0.273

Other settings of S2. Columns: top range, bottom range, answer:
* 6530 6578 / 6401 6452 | 1.71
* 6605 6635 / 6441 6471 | 0.98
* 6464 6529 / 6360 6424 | 0.99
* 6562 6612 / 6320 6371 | 1.60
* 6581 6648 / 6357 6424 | 1.11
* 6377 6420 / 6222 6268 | 0.95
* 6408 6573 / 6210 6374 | 1.19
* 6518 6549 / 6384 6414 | 1.09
